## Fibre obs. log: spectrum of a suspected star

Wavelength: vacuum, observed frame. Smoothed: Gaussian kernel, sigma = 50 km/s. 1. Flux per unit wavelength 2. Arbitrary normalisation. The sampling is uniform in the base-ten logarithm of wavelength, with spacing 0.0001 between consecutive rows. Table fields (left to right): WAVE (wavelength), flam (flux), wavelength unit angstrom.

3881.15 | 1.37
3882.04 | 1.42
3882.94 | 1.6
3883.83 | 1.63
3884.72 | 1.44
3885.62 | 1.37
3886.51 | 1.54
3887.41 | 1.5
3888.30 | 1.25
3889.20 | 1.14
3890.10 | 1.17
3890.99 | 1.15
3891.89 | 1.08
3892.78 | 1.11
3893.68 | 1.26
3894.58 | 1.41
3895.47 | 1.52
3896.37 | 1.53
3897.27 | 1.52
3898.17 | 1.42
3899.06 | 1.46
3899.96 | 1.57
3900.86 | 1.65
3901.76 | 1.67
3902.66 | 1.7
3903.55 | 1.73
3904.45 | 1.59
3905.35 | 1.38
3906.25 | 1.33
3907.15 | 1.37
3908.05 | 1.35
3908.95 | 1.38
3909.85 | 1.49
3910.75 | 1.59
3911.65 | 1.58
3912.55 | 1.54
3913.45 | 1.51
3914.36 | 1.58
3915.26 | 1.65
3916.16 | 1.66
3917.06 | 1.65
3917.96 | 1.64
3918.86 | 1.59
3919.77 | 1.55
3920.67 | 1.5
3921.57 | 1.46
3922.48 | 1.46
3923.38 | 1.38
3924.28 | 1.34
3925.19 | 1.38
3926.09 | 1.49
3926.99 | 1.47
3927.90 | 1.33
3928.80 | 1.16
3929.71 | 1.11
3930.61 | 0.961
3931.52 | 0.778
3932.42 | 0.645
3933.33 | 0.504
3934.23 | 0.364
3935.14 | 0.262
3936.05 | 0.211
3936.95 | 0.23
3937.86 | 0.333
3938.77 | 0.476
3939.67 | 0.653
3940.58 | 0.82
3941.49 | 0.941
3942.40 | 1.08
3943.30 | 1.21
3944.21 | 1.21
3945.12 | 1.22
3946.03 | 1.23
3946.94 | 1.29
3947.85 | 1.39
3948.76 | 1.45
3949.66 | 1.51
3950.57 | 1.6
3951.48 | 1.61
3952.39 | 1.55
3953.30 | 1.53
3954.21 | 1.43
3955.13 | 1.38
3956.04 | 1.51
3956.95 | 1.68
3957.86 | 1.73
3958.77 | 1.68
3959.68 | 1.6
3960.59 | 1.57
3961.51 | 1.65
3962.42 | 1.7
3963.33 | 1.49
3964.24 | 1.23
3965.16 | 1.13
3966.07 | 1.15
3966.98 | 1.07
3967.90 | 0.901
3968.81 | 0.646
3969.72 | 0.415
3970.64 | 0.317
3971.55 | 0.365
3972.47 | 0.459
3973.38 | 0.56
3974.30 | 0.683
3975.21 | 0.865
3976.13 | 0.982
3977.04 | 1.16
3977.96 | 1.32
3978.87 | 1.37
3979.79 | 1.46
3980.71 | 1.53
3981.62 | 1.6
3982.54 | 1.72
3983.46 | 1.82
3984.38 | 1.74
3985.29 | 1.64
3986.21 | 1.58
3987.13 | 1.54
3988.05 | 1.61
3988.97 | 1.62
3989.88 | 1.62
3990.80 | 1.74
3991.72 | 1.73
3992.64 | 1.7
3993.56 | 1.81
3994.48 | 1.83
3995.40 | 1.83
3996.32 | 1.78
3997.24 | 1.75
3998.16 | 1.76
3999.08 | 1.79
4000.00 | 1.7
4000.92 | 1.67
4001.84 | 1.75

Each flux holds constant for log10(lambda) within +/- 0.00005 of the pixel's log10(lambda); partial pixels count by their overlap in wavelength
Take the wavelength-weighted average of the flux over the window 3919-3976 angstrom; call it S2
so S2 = 1.11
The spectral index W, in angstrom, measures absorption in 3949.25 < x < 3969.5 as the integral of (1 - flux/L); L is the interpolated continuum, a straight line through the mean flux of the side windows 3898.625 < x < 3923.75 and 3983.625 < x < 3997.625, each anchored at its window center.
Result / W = 2.8 angstrom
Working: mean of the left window 1.54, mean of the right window 1.7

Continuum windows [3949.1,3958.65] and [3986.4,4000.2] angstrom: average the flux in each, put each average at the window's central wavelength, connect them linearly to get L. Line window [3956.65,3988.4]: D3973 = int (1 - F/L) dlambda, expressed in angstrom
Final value 7.4 angstrom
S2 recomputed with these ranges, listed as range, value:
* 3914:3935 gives 1.27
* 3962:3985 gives 1.11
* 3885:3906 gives 1.42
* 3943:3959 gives 1.46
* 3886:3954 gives 1.28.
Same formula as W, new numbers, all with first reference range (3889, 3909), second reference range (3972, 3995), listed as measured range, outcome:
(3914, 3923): -0.97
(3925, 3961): 7.22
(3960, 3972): 3.12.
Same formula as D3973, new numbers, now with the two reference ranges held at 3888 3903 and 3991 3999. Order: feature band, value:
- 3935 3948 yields 6.1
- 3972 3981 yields 3.6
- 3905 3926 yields -0.4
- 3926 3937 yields 5.2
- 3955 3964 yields 0.2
